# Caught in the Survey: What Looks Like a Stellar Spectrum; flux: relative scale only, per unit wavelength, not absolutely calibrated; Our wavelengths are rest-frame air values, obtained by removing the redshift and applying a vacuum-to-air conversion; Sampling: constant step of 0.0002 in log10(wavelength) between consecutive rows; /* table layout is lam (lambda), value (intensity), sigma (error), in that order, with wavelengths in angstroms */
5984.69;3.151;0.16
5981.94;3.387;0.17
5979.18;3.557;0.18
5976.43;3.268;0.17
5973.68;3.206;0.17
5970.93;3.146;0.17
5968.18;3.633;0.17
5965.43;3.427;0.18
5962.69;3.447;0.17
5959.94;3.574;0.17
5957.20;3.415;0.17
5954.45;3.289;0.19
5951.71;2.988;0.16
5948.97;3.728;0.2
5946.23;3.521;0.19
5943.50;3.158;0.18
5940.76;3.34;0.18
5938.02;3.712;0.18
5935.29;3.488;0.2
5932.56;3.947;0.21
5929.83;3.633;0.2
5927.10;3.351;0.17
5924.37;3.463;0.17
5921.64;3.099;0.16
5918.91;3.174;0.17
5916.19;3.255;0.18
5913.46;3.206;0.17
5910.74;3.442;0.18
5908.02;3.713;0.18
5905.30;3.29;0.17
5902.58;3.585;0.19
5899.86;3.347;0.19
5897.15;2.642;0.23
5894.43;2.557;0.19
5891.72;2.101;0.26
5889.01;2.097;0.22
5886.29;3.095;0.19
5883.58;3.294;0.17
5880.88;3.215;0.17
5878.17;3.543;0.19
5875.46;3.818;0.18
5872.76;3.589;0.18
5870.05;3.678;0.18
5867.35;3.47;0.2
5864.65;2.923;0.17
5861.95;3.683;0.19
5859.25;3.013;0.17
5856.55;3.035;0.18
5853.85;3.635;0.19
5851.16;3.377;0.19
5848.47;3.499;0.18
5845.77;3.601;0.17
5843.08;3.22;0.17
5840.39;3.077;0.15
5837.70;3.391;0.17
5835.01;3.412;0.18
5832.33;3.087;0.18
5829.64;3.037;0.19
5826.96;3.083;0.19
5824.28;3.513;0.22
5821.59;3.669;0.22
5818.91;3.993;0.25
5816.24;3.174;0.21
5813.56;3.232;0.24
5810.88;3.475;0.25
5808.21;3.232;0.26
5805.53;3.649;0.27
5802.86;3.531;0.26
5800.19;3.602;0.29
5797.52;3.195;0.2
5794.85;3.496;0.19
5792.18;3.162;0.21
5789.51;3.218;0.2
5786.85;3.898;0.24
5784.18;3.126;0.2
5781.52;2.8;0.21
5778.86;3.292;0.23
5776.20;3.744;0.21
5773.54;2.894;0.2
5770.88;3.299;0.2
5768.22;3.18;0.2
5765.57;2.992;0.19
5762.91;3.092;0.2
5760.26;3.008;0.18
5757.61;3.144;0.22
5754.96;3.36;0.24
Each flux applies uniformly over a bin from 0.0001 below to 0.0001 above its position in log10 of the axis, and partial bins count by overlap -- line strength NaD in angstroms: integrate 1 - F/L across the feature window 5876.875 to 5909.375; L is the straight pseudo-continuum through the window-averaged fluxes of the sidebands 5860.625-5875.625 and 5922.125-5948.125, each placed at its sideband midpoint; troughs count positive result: 4.3 angstroms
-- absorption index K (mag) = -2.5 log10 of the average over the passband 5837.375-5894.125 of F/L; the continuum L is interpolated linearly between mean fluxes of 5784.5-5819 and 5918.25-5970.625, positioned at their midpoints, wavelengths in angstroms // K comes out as 0.06 mag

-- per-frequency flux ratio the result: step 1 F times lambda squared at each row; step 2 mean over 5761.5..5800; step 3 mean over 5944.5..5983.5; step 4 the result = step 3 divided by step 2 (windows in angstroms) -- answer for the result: 1.1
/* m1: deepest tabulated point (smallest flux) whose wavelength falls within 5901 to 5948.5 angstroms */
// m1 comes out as 3.099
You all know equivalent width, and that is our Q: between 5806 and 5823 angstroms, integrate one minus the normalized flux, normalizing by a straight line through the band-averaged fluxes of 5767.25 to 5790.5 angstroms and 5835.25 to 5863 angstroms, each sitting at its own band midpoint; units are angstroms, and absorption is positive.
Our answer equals -0.8 angstroms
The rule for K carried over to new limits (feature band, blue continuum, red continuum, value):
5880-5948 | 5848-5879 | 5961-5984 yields 0.06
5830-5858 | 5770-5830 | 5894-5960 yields 0.01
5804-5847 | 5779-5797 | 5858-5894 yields -0.04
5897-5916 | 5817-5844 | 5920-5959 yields 0.02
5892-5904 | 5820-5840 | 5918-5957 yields 0.15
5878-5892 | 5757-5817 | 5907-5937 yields 0.17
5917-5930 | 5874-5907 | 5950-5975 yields -0.04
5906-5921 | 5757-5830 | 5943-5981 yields 0.01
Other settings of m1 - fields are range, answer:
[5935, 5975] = 2.988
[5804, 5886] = 2.923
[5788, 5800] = 3.162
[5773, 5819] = 2.8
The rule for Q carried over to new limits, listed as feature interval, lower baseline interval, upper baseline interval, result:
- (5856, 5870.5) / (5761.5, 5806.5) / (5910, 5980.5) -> 0.3 angstroms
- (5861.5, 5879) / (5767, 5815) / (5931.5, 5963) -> -0.6 angstroms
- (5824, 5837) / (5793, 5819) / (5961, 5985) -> 0.8 angstroms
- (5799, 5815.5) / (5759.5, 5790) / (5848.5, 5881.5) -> -0.8 angstroms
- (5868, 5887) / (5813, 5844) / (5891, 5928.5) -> -1.4 angstroms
